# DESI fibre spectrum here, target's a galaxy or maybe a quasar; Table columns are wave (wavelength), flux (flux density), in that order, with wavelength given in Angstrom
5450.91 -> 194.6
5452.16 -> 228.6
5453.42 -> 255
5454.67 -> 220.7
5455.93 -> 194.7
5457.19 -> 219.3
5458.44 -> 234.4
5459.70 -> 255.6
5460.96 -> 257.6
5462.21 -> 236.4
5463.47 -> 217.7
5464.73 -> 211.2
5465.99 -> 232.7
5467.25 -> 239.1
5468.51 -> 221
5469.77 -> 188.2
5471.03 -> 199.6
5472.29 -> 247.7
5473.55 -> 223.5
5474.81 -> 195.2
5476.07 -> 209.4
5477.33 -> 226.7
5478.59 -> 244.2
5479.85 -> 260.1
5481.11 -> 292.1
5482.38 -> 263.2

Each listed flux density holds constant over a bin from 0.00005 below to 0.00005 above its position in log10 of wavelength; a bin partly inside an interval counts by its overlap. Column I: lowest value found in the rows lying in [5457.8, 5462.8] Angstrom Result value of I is 234.4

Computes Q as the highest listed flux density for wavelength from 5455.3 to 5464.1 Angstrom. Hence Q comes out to 257.6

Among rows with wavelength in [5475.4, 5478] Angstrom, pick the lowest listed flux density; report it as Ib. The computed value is 209.4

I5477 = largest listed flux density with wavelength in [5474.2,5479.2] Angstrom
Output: 244.2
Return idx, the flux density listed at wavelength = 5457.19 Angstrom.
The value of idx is 219.3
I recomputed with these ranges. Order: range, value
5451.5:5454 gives 228.6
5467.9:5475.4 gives 188.2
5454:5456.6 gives 194.7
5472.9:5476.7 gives 195.2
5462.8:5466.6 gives 211.2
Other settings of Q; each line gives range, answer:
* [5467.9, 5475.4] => 247.7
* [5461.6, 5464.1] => 236.4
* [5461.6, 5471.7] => 239.1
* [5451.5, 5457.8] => 255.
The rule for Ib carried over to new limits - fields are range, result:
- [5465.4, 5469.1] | 221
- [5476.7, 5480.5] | 226.7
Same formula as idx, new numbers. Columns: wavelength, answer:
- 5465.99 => 232.7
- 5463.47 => 217.7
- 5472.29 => 247.7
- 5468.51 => 221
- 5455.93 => 194.7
